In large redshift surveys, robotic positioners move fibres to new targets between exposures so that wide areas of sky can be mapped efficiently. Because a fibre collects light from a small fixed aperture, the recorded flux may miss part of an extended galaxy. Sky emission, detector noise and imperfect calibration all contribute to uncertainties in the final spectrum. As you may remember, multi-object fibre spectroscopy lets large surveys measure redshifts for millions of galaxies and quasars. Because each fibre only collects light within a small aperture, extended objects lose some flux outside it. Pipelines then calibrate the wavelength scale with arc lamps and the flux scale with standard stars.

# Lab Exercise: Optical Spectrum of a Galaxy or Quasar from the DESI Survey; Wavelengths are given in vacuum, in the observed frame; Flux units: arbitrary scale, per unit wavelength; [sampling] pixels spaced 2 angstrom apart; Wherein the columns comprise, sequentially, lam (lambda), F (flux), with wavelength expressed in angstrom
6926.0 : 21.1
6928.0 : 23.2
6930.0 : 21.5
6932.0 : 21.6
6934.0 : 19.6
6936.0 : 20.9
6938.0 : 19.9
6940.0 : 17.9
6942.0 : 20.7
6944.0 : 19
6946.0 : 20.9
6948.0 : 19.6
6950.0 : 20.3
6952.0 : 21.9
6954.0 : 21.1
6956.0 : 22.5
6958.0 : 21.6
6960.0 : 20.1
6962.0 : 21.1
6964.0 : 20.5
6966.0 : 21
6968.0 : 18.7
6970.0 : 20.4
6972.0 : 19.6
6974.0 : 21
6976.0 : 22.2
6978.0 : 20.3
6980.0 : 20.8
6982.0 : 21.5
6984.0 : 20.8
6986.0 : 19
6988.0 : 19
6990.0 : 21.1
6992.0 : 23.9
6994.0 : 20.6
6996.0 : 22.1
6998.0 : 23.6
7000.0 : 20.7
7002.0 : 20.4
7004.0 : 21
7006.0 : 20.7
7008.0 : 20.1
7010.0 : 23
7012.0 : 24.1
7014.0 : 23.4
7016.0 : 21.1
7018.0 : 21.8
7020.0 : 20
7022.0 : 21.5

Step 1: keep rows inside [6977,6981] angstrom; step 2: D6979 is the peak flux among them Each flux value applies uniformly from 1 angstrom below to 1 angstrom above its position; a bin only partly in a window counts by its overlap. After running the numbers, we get 20.8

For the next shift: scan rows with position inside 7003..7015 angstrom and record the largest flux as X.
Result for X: 24.1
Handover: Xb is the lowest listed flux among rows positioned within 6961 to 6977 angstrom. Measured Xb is 18.7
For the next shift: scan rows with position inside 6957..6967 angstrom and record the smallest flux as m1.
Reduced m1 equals 20.1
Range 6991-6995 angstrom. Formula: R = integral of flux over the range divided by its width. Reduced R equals 22.2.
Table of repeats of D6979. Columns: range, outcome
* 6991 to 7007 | 23.9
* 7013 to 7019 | 23.4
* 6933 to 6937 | 20.9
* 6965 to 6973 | 21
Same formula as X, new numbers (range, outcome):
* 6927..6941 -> 23.2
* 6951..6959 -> 22.5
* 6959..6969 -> 21.1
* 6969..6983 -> 22.2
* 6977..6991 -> 21.5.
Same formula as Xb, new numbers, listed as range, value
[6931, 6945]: 17.9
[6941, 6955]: 19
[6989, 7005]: 20.4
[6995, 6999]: 22.1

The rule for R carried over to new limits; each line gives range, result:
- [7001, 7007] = 20.7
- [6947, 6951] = 20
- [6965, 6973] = 19.9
